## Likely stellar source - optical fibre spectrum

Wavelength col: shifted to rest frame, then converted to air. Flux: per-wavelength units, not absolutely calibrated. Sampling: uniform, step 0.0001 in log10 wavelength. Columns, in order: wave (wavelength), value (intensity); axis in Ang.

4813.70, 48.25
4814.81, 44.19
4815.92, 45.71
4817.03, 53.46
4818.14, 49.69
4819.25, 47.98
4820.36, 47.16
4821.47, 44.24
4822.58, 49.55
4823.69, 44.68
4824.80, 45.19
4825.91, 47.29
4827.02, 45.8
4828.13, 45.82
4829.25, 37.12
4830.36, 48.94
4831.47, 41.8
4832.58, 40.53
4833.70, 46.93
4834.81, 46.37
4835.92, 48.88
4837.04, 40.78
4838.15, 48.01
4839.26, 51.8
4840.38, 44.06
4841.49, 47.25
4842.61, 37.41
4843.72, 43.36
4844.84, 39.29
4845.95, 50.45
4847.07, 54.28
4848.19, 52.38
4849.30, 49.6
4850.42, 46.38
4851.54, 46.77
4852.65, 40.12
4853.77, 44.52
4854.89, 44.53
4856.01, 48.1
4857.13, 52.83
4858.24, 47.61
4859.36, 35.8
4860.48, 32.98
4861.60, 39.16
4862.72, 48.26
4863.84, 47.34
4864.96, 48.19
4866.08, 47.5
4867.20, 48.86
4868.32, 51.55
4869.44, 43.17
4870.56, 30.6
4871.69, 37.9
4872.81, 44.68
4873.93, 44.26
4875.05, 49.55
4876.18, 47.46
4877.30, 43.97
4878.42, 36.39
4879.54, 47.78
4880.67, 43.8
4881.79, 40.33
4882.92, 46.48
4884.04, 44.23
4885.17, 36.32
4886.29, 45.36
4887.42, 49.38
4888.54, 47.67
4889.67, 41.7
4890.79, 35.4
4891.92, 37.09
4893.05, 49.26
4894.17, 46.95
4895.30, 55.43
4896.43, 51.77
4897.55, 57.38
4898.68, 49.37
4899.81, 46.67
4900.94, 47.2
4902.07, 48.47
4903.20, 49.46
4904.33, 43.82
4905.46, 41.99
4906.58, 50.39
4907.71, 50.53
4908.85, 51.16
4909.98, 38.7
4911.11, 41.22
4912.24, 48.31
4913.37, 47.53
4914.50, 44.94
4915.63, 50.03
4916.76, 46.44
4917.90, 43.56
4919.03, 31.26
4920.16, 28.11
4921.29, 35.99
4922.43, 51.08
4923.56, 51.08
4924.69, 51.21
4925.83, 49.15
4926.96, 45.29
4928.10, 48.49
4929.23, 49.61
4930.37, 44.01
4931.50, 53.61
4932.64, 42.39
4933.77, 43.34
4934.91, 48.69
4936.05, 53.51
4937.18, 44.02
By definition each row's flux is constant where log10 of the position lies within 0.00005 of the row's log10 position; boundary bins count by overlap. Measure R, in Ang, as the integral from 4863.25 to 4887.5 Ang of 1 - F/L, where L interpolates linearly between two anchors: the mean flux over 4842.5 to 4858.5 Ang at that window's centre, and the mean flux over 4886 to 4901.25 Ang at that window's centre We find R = 1.44 Ang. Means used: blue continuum 46.8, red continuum 47.2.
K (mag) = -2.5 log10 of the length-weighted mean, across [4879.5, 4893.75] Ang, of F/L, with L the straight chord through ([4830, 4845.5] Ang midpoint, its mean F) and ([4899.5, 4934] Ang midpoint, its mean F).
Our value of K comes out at 0.048 mag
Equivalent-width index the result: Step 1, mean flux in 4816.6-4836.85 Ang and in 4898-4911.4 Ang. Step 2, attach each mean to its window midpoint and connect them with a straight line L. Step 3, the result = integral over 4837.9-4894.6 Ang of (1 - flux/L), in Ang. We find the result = 2.1 Ang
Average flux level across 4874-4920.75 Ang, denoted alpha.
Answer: 45.2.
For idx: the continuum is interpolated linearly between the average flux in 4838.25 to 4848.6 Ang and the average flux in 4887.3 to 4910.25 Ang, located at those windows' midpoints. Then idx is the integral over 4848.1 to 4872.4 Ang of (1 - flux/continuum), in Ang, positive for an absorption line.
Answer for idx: 1.2 Ang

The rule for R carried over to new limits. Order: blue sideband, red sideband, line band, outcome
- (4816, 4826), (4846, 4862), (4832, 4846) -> 0.51 Ang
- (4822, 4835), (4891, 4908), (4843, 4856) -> -0.16 Ang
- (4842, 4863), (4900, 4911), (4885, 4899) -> -0.14 Ang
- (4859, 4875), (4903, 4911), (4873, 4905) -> -0.70 Ang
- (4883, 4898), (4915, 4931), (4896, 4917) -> -1.06 Ang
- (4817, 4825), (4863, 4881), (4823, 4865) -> 0.84 Ang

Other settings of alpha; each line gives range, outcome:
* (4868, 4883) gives 43.2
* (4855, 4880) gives 44.3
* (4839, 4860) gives 46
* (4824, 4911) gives 45.4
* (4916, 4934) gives 44.8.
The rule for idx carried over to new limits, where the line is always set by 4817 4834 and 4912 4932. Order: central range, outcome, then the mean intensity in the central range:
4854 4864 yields 0.4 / 43.9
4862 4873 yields 0.2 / 44.7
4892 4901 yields -0.9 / 50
